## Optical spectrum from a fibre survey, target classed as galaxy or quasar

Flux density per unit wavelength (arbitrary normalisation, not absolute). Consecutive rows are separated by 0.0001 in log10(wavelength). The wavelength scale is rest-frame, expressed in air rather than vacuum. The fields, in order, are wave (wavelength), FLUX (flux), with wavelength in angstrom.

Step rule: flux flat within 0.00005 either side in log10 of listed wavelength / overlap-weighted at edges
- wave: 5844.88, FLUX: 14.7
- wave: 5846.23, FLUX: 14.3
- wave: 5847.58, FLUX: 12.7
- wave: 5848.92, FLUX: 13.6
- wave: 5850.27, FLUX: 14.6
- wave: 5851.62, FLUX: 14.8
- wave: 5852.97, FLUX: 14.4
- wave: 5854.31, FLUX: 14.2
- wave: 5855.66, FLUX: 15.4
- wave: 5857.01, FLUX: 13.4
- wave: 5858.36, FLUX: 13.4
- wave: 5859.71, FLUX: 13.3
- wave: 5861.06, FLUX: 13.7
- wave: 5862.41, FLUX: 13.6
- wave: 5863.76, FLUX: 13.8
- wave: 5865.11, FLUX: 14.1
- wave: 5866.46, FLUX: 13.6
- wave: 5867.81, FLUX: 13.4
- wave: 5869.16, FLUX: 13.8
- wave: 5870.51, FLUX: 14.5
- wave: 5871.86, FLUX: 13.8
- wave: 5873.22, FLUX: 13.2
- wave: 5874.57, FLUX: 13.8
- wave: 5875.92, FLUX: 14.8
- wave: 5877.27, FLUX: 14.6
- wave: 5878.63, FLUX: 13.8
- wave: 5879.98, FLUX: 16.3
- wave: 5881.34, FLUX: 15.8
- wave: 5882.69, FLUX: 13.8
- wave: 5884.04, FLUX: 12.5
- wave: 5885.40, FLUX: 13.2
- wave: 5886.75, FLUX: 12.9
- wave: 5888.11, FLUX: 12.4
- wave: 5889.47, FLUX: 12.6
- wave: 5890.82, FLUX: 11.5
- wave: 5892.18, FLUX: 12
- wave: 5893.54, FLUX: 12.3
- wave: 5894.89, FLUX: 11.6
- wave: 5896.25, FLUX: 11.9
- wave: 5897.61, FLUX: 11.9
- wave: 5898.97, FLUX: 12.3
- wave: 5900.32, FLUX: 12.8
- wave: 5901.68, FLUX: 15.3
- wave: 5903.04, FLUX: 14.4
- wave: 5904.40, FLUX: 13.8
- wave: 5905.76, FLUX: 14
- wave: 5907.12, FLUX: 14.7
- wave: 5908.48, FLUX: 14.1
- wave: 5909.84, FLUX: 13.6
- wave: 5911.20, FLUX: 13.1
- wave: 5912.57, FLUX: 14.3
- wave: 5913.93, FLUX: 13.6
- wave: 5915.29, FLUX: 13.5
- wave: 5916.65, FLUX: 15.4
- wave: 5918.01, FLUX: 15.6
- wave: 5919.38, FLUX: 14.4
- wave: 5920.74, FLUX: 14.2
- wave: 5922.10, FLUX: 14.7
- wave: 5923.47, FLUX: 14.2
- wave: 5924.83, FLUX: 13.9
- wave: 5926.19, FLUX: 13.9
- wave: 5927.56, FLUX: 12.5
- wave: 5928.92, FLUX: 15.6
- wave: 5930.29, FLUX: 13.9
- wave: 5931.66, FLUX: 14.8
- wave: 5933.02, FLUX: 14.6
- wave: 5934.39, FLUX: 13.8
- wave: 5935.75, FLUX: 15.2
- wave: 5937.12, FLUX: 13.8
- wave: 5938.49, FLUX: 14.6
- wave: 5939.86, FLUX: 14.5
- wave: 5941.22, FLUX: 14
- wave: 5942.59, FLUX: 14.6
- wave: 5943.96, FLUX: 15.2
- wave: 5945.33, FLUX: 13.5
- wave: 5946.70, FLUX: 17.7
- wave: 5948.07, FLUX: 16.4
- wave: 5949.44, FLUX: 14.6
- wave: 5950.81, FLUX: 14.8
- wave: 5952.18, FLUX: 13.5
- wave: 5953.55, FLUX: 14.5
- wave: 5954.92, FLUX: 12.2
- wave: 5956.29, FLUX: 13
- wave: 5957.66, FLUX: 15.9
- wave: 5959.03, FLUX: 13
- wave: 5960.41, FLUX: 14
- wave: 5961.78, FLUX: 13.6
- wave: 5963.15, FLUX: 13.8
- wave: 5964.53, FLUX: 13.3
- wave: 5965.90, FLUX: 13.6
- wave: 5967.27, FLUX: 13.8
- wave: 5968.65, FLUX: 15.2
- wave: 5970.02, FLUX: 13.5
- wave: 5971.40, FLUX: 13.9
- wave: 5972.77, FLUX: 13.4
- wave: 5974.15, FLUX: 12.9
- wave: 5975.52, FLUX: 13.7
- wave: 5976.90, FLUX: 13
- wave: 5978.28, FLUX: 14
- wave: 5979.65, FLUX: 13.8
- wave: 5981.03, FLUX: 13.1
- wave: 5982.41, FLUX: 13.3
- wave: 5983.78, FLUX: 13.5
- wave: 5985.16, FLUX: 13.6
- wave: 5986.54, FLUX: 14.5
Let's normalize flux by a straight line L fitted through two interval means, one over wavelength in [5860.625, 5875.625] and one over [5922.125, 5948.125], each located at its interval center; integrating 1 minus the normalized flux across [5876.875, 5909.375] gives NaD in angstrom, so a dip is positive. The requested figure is 1.6 angstrom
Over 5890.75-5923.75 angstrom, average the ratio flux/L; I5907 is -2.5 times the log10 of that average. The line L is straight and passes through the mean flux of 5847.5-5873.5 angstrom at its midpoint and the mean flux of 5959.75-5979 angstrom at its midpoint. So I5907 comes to 0.02 mag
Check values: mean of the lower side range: 13.9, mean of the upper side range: 13.7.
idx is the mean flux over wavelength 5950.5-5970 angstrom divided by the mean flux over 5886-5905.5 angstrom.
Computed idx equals 1.09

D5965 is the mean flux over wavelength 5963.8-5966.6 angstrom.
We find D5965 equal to 13.5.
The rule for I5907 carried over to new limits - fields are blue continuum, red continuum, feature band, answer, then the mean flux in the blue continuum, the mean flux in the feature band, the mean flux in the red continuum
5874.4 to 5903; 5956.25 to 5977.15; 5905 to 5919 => -0.061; 13.3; 14.2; 13.8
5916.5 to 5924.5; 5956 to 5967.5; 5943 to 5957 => -0.037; 14.7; 14.5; 13.8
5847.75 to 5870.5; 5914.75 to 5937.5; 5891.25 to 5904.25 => 0.116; 13.9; 12.7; 14.4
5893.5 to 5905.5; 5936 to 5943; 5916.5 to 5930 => -0.046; 13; 14.4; 14.3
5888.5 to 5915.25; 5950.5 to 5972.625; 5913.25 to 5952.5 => -0.080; 13.1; 14.5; 13.8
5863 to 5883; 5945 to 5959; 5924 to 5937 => 0.018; 14.2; 14.2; 14.6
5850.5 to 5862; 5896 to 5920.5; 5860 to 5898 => 0.046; 14.1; 13.4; 13.9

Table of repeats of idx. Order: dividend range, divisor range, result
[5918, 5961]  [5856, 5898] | 1.07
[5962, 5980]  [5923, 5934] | 0.97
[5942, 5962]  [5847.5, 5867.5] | 1.04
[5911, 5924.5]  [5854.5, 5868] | 1.04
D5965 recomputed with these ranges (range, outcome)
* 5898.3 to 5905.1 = 13.7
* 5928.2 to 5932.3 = 14.7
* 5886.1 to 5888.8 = 12.6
